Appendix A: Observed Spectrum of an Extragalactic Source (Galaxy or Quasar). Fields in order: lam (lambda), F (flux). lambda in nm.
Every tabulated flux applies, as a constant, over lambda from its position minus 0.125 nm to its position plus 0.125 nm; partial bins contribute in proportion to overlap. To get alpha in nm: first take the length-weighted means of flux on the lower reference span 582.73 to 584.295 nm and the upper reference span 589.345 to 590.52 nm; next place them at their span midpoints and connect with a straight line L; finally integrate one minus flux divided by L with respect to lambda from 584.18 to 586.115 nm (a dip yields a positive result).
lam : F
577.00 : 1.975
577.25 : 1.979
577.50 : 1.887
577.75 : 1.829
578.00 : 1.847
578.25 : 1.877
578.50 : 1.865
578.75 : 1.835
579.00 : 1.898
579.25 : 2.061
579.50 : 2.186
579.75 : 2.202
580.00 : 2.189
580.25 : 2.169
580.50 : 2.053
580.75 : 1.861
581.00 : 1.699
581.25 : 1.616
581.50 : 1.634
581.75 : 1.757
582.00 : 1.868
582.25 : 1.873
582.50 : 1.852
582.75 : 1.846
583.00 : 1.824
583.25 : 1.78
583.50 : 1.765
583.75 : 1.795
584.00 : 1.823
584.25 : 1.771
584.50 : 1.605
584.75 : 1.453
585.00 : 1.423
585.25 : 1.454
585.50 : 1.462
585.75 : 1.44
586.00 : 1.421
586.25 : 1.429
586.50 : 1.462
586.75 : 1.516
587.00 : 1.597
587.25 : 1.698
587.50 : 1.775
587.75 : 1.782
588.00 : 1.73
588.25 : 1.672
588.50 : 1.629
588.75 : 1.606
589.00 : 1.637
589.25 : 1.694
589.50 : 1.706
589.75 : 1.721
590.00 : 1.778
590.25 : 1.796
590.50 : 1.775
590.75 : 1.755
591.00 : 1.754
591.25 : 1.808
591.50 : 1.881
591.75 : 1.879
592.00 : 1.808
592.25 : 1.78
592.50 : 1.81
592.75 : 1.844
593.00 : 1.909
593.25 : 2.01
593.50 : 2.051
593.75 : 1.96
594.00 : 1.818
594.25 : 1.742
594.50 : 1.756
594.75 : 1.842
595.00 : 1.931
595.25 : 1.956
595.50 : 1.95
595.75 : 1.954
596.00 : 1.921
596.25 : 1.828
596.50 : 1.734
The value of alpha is 0.31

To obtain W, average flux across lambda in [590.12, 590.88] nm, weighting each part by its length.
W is 1.78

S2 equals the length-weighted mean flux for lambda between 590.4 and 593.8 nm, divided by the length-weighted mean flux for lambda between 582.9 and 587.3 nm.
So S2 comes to 1.17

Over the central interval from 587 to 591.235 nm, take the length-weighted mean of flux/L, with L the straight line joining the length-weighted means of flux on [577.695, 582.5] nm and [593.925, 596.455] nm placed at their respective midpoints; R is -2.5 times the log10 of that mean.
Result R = 0.10 mag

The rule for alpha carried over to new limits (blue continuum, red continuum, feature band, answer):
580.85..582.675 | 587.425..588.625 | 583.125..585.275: 0.10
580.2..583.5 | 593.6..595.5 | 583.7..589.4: 0.74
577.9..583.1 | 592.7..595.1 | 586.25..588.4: 0.29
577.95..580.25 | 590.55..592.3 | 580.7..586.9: 0.90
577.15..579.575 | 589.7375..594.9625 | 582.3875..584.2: 0.08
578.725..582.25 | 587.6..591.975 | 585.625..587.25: 0.28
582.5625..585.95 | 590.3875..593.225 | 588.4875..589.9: 0.08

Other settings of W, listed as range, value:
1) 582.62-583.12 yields 1.84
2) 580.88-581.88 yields 1.68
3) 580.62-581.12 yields 1.78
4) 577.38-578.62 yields 1.86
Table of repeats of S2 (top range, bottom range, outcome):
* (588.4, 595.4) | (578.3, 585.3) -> 0.99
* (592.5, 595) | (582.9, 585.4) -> 1.13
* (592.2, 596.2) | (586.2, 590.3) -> 1.14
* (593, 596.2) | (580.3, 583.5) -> 1.05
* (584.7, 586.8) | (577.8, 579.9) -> 0.74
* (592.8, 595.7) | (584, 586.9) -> 1.26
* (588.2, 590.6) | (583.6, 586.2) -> 1.09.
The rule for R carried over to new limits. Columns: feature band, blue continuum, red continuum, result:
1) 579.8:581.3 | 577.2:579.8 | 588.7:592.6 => -0.026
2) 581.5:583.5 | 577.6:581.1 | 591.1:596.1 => 0.080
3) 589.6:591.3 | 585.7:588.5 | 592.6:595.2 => -0.016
